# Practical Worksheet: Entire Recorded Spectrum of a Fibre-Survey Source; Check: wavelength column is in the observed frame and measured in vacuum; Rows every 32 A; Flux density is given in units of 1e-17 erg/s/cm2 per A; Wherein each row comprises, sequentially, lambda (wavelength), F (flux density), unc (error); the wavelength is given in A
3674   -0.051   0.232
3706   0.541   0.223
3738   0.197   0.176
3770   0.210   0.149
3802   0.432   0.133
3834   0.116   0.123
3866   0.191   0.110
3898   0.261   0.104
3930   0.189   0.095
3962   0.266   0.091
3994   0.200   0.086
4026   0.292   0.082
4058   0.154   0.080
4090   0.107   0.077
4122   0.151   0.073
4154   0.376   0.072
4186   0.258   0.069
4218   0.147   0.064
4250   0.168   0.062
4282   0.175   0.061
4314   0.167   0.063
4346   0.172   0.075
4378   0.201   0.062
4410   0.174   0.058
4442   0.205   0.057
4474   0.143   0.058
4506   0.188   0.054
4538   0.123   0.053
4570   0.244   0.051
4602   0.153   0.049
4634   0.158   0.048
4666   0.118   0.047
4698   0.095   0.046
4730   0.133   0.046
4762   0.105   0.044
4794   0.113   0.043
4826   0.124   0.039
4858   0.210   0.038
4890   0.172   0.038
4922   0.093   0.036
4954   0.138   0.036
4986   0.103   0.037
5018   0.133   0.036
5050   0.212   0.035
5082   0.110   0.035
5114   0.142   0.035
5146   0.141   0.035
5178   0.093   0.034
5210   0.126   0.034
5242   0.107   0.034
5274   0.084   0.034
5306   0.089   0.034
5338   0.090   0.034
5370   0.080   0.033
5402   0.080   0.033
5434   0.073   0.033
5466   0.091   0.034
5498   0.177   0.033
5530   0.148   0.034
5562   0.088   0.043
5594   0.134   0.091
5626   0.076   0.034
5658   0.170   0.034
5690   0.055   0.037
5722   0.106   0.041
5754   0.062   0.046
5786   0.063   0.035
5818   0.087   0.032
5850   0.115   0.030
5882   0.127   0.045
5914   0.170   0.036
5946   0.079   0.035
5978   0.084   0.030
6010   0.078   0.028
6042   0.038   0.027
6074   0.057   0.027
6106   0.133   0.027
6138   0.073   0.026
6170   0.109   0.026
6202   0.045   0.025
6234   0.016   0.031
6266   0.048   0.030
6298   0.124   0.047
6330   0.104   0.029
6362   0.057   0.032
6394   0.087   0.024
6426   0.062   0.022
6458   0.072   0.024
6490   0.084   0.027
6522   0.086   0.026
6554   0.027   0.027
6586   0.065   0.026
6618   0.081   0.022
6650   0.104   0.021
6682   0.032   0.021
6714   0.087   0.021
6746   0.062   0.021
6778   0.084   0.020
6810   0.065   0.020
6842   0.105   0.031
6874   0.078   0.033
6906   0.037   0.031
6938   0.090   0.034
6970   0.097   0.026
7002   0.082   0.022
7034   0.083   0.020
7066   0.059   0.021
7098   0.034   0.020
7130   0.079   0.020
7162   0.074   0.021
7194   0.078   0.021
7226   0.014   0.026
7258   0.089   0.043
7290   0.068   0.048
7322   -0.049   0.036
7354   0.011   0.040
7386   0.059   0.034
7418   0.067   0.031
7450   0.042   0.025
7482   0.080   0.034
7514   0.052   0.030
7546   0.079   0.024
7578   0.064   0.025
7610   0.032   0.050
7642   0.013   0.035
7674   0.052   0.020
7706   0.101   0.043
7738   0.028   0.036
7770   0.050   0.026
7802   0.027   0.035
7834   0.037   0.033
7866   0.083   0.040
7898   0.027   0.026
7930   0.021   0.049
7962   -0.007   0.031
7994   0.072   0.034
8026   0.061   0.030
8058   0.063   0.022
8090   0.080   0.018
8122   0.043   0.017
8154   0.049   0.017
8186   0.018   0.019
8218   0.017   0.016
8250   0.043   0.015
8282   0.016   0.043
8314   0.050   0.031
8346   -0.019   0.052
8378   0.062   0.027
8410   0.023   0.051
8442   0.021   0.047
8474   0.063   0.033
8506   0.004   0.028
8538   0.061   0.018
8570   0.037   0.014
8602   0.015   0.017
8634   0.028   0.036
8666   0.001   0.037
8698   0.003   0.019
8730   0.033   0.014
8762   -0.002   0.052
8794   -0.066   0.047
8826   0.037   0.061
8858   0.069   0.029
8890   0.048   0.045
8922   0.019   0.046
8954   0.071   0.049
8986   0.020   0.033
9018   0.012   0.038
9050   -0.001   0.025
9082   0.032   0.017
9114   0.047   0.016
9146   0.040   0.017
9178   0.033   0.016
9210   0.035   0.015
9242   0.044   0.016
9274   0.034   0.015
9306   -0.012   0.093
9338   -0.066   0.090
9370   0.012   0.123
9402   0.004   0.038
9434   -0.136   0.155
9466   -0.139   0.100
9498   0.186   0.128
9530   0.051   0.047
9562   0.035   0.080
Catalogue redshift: 1.55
